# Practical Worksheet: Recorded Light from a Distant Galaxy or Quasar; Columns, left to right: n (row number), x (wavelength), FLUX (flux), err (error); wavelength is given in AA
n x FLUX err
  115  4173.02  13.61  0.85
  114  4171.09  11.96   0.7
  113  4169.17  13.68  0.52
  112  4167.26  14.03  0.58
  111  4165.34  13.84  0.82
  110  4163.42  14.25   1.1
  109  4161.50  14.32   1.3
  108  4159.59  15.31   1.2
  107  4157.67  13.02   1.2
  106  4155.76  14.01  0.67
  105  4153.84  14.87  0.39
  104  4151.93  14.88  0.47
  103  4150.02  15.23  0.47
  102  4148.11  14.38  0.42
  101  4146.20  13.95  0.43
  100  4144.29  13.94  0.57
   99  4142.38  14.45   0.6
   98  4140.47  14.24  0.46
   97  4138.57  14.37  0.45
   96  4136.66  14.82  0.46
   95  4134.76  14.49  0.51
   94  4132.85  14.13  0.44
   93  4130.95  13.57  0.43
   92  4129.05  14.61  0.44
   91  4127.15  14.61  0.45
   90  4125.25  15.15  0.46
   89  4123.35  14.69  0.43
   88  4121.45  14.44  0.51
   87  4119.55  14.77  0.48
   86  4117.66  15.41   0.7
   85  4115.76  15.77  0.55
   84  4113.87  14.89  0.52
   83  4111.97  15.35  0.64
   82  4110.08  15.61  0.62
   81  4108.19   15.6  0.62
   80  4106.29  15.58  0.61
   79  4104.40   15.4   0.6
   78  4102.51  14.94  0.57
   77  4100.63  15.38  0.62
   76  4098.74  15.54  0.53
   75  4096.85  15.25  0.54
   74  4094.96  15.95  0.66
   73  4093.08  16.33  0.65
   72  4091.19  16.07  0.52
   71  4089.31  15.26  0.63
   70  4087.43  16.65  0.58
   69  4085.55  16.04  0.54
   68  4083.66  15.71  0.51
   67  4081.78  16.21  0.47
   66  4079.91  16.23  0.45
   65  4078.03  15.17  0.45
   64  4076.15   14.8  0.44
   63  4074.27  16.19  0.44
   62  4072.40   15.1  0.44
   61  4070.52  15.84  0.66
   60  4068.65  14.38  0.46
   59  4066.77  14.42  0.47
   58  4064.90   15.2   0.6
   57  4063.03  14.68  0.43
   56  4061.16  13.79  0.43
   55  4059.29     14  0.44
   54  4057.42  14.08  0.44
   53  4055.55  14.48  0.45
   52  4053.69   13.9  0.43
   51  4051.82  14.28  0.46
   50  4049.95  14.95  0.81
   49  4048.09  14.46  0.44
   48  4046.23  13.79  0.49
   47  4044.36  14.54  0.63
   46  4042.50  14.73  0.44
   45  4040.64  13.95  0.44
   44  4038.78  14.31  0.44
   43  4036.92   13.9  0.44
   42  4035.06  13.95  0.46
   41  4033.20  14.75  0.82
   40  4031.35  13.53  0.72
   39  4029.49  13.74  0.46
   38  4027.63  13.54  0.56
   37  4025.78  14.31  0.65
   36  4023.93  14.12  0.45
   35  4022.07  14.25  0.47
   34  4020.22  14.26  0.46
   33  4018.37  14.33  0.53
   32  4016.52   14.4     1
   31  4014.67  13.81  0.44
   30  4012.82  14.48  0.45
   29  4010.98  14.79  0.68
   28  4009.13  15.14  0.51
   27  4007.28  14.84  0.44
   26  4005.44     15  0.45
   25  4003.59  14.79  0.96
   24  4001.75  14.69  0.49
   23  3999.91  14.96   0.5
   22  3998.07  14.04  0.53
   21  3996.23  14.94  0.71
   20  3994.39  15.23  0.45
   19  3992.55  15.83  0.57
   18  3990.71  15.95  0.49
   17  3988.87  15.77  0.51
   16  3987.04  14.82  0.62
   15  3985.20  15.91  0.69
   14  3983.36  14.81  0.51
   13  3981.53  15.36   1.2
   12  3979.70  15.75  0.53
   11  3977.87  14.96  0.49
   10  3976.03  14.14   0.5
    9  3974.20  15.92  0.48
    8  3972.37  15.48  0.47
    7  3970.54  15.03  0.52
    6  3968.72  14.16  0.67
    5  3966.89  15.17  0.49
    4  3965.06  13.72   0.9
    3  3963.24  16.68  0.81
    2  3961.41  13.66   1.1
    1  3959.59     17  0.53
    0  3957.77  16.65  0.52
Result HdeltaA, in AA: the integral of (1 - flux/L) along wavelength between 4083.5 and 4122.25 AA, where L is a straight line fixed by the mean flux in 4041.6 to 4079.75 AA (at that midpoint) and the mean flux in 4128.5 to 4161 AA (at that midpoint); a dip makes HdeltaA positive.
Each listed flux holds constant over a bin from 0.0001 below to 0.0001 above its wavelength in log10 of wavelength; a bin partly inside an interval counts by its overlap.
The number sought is -2.7 AA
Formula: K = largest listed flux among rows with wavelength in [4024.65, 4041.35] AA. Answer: 14.75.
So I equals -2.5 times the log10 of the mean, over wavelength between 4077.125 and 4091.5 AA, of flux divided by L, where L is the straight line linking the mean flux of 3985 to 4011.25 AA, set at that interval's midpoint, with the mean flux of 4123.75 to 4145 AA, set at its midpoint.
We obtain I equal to -0.09 mag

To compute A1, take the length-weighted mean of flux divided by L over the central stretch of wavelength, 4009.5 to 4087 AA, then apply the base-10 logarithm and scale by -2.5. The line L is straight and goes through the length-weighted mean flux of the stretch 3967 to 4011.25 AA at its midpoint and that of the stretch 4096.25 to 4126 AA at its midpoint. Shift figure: 0.042 mag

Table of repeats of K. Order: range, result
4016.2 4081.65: 16.23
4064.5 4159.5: 16.65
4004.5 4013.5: 15.14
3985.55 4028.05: 15.95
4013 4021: 14.4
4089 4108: 16.33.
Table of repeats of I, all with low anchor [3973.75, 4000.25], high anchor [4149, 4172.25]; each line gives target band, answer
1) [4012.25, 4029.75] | 0.07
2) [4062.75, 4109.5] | -0.07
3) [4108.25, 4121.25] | -0.06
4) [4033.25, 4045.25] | 0.05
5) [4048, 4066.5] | 0.03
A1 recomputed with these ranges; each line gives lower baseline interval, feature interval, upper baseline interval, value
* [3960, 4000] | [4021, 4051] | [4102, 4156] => 0.061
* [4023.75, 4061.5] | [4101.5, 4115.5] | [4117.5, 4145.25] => -0.070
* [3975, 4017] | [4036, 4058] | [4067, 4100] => 0.080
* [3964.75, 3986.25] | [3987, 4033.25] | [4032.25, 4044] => 0.001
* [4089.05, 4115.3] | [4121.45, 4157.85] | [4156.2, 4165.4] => 0.018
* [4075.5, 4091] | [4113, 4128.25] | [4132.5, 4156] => 0.001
